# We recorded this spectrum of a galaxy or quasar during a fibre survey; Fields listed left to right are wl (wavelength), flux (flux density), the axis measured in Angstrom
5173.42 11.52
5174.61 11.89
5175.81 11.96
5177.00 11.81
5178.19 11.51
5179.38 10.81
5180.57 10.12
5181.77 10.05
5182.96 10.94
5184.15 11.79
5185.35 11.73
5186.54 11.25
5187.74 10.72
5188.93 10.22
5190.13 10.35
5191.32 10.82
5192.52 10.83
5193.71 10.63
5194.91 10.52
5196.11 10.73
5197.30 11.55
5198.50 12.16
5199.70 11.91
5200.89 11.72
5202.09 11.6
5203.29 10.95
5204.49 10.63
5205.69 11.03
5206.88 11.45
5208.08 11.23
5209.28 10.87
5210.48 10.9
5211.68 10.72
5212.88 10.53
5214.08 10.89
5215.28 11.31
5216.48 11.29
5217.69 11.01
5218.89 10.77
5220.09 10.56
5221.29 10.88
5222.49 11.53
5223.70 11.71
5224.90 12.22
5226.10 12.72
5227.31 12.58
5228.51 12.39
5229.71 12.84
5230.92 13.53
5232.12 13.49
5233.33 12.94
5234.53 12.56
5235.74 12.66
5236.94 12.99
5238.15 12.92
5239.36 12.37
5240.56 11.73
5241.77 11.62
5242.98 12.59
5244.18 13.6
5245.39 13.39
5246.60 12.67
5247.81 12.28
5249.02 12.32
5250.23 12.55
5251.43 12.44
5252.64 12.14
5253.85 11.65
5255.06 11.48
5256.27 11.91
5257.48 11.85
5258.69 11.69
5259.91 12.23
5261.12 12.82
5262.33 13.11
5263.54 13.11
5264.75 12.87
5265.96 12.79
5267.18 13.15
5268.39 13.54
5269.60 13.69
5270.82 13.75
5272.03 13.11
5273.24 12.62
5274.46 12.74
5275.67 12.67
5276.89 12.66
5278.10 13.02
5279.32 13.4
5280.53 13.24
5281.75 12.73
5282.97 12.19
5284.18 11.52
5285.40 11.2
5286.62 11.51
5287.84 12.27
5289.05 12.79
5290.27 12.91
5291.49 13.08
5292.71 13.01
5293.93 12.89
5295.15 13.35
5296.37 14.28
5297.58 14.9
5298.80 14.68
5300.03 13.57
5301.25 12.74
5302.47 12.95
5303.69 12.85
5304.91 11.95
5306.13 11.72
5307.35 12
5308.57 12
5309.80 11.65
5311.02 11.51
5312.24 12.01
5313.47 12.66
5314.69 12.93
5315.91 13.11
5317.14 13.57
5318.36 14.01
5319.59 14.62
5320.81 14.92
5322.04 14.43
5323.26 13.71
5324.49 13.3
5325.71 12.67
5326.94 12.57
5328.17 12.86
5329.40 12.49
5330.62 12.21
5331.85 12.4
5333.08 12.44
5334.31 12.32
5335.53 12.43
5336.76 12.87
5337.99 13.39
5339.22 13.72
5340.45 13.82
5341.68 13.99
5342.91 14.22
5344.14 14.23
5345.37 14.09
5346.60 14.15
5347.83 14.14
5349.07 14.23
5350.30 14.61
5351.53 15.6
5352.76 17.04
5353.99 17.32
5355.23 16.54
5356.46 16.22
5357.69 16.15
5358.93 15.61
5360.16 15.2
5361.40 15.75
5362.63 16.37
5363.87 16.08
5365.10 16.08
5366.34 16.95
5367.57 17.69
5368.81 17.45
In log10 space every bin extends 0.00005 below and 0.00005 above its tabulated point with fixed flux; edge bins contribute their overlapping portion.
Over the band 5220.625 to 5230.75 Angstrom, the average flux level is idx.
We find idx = 12.2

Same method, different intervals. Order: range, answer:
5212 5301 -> 12.5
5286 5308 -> 13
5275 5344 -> 13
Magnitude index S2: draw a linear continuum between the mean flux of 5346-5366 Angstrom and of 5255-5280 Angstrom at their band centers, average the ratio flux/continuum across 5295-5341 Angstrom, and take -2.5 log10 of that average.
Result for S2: 0.11 mag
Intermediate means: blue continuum 12.8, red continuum 15.7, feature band 13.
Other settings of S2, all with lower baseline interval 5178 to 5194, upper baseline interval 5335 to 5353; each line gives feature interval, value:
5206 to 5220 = 0.04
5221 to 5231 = -0.05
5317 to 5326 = -0.03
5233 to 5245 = -0.06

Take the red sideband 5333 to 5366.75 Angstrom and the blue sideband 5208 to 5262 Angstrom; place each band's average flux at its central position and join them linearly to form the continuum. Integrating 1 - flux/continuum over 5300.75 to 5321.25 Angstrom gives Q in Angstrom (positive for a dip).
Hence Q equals 1.7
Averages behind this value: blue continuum 12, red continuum 14.9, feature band 12.8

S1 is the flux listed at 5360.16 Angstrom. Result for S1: 15.2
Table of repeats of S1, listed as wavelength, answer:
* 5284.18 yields 11.52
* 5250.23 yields 12.55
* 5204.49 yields 10.63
